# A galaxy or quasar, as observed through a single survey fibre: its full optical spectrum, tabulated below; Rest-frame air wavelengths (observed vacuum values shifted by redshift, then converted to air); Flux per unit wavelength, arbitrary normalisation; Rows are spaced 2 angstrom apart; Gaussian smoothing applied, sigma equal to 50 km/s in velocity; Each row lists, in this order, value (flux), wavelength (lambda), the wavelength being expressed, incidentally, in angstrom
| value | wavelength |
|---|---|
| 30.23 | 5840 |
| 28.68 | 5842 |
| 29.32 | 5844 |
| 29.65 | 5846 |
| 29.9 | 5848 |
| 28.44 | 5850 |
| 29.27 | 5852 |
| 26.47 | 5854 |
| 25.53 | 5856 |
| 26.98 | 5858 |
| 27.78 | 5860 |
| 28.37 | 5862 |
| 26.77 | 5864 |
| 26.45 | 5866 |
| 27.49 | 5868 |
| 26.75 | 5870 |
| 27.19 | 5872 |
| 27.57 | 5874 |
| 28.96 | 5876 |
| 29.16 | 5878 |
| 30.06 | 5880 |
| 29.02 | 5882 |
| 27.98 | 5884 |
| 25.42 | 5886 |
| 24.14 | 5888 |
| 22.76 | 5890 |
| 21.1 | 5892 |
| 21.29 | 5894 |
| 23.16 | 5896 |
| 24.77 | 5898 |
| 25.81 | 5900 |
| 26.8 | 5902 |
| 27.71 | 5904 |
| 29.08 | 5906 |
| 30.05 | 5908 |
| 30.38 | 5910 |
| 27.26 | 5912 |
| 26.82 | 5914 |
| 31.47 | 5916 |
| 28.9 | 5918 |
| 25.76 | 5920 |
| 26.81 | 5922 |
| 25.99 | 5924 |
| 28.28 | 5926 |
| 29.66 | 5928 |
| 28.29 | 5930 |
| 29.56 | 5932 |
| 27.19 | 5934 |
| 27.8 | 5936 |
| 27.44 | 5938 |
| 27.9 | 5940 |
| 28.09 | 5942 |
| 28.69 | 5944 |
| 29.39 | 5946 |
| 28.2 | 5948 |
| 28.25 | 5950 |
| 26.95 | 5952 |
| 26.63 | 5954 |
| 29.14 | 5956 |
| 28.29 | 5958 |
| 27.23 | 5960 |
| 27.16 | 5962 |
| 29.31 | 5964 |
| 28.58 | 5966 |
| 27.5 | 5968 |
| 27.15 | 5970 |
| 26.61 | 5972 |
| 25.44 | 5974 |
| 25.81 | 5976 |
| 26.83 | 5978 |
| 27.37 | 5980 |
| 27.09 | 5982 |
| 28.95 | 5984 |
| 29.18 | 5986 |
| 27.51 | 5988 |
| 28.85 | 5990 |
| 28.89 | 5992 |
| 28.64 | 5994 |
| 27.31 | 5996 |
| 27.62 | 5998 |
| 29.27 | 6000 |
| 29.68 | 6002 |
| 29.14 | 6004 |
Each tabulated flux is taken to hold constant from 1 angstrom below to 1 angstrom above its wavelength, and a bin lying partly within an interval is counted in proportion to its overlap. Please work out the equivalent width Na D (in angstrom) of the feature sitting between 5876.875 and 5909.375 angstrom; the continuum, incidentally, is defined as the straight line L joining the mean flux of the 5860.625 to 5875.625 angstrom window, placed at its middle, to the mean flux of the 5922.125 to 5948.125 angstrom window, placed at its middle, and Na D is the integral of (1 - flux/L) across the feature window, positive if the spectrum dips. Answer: 1.7 angstrom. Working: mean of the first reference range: 27.3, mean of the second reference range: 28.1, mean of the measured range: 26.2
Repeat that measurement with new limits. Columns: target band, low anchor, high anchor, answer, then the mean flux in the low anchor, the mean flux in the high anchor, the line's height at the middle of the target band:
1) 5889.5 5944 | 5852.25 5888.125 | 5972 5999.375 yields 0.8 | 27.5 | 27.6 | 27.5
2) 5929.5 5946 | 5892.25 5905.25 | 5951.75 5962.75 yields -0.9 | 24.8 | 27.6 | 26.7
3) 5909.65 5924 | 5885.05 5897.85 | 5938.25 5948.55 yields -1.3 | 23.1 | 28.4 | 25.7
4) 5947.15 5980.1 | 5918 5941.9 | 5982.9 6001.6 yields 0.8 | 27.8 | 28.5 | 28.2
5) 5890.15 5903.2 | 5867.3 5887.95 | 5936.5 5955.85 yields 1.9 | 27.8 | 28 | 27.8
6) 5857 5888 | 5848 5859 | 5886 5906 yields -1.7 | 27.6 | 24.5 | 26.2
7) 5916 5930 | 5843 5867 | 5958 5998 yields -0.1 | 27.9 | 27.7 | 27.8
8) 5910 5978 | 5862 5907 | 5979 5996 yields -0.9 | 26.4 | 28.3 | 27.5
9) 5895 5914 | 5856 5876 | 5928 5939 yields 0.4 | 27.3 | 28.2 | 27.8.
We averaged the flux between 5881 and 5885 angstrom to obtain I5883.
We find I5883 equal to 28.5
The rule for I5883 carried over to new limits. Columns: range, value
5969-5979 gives 26.4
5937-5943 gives 27.8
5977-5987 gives 27.9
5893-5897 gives 22.2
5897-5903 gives 25.8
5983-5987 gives 29.1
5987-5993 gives 28.4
